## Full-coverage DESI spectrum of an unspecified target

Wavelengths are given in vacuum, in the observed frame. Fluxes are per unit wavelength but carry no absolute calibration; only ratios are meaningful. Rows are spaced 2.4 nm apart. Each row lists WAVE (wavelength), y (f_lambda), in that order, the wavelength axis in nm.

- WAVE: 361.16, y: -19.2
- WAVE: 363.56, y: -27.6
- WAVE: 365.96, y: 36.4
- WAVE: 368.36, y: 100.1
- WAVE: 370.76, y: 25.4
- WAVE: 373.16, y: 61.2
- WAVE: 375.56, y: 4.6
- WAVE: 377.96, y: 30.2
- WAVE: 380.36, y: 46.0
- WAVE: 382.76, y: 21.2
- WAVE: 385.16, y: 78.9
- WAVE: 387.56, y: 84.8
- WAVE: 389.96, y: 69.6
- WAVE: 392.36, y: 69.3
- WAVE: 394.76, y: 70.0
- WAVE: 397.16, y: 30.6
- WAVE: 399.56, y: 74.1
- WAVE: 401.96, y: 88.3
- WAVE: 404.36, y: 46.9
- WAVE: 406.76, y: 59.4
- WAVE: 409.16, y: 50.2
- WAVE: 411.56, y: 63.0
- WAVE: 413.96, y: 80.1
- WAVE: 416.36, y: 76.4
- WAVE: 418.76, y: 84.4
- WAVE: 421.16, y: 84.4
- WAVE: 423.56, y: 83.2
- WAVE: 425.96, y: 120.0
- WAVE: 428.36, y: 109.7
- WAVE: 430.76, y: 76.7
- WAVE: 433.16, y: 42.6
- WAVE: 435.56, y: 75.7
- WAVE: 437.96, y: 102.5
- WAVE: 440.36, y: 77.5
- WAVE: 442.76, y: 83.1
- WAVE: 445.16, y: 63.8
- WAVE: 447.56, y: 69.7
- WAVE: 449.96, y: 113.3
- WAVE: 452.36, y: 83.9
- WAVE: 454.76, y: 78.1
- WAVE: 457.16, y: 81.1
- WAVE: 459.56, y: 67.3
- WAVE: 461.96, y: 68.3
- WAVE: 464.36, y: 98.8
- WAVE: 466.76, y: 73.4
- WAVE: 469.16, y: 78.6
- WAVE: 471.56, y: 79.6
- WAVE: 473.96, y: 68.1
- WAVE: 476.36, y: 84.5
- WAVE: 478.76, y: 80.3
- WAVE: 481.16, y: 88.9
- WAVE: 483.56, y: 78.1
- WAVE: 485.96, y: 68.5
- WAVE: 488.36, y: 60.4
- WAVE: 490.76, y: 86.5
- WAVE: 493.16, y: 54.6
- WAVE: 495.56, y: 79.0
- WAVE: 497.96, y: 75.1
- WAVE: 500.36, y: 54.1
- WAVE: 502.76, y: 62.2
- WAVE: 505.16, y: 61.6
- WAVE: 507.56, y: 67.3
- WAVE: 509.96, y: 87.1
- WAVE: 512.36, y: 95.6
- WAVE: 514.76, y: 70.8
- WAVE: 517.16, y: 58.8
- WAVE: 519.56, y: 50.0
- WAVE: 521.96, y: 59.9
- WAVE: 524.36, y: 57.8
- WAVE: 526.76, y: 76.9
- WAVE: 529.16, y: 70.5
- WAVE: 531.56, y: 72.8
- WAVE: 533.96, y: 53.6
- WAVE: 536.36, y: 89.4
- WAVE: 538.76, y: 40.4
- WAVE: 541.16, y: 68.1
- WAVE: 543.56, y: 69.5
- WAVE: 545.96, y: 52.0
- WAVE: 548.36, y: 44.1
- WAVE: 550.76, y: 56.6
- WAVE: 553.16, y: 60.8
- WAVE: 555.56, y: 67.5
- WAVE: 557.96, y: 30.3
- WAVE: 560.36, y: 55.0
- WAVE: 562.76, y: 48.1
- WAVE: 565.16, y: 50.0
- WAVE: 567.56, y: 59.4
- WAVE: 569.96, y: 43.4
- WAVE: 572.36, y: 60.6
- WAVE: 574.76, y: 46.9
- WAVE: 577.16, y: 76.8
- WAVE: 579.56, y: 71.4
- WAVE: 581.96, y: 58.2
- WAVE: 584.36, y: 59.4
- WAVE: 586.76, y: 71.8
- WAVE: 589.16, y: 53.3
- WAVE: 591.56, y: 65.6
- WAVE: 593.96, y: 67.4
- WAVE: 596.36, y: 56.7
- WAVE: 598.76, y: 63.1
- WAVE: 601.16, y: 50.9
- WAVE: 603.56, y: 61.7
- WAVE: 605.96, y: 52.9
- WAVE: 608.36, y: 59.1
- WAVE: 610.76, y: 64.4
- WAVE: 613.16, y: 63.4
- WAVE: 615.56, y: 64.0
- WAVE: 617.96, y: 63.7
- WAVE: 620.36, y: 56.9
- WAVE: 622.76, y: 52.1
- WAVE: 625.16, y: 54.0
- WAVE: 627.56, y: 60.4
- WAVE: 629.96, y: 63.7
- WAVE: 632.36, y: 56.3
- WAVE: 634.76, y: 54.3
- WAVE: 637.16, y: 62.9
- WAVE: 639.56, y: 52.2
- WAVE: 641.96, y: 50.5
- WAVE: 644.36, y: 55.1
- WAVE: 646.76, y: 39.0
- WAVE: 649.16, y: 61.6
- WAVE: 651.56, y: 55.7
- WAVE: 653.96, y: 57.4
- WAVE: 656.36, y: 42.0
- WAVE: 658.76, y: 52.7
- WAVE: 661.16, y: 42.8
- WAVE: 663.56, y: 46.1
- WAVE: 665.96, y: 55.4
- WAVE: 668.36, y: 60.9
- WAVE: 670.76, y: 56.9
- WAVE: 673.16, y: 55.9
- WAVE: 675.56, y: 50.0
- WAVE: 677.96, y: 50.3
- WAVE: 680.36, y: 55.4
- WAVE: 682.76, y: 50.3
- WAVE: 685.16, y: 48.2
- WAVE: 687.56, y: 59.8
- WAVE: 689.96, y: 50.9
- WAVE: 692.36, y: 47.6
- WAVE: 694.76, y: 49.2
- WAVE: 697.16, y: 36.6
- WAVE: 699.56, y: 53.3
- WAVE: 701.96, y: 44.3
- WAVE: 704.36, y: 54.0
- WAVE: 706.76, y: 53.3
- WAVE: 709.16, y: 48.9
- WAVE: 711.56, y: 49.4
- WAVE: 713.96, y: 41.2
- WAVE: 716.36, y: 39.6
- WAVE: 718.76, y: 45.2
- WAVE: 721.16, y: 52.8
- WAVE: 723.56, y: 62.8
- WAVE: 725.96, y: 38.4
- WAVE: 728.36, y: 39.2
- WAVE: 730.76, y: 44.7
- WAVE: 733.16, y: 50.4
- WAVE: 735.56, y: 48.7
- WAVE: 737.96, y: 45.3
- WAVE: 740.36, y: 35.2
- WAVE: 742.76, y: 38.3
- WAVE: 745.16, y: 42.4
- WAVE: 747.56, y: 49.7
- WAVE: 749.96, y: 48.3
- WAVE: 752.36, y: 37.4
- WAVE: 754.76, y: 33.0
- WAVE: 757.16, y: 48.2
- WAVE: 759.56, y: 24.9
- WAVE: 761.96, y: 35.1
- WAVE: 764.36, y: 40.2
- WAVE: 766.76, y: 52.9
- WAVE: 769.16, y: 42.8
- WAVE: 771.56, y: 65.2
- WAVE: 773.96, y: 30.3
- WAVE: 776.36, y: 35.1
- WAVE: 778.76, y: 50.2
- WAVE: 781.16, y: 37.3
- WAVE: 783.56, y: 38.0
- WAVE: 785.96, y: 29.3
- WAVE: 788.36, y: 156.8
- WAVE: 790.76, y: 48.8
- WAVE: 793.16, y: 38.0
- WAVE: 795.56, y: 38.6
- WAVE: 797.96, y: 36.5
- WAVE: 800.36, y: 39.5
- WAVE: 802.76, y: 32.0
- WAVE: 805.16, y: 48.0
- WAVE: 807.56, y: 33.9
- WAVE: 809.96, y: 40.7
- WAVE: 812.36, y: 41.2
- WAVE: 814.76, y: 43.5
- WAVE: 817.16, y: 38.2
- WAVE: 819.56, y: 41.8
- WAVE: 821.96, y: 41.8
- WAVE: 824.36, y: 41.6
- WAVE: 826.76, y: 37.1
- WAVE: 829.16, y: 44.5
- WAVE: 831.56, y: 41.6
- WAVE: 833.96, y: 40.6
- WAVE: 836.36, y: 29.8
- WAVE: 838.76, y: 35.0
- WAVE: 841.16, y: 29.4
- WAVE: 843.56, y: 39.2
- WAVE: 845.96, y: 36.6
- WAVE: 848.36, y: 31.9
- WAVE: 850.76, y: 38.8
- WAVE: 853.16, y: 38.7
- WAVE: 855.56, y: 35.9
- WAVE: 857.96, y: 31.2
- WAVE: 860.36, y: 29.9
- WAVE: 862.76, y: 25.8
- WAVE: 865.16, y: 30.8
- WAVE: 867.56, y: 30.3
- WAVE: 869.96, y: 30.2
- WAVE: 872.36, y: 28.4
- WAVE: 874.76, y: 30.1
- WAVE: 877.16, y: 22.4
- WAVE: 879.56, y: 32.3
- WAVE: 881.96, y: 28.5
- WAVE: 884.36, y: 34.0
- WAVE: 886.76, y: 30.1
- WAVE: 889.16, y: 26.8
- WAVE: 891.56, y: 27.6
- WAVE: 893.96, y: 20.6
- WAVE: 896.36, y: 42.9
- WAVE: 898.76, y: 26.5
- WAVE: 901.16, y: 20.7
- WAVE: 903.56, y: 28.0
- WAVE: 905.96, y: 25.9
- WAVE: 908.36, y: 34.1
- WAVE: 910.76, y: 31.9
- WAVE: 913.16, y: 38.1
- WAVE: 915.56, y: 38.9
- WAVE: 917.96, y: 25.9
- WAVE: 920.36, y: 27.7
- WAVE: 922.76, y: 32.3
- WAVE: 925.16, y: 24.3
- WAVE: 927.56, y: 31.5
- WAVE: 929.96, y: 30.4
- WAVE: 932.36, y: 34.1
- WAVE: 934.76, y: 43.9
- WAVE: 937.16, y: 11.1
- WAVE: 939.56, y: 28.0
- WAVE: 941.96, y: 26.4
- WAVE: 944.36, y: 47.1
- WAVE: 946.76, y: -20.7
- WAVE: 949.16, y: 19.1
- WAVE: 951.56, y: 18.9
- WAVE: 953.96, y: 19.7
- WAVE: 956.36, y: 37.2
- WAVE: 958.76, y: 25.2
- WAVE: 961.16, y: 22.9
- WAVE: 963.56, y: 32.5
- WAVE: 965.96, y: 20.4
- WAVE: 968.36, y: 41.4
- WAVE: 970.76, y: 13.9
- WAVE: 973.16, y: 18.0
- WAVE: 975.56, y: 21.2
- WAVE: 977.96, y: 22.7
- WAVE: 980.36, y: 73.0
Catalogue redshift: 0.57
